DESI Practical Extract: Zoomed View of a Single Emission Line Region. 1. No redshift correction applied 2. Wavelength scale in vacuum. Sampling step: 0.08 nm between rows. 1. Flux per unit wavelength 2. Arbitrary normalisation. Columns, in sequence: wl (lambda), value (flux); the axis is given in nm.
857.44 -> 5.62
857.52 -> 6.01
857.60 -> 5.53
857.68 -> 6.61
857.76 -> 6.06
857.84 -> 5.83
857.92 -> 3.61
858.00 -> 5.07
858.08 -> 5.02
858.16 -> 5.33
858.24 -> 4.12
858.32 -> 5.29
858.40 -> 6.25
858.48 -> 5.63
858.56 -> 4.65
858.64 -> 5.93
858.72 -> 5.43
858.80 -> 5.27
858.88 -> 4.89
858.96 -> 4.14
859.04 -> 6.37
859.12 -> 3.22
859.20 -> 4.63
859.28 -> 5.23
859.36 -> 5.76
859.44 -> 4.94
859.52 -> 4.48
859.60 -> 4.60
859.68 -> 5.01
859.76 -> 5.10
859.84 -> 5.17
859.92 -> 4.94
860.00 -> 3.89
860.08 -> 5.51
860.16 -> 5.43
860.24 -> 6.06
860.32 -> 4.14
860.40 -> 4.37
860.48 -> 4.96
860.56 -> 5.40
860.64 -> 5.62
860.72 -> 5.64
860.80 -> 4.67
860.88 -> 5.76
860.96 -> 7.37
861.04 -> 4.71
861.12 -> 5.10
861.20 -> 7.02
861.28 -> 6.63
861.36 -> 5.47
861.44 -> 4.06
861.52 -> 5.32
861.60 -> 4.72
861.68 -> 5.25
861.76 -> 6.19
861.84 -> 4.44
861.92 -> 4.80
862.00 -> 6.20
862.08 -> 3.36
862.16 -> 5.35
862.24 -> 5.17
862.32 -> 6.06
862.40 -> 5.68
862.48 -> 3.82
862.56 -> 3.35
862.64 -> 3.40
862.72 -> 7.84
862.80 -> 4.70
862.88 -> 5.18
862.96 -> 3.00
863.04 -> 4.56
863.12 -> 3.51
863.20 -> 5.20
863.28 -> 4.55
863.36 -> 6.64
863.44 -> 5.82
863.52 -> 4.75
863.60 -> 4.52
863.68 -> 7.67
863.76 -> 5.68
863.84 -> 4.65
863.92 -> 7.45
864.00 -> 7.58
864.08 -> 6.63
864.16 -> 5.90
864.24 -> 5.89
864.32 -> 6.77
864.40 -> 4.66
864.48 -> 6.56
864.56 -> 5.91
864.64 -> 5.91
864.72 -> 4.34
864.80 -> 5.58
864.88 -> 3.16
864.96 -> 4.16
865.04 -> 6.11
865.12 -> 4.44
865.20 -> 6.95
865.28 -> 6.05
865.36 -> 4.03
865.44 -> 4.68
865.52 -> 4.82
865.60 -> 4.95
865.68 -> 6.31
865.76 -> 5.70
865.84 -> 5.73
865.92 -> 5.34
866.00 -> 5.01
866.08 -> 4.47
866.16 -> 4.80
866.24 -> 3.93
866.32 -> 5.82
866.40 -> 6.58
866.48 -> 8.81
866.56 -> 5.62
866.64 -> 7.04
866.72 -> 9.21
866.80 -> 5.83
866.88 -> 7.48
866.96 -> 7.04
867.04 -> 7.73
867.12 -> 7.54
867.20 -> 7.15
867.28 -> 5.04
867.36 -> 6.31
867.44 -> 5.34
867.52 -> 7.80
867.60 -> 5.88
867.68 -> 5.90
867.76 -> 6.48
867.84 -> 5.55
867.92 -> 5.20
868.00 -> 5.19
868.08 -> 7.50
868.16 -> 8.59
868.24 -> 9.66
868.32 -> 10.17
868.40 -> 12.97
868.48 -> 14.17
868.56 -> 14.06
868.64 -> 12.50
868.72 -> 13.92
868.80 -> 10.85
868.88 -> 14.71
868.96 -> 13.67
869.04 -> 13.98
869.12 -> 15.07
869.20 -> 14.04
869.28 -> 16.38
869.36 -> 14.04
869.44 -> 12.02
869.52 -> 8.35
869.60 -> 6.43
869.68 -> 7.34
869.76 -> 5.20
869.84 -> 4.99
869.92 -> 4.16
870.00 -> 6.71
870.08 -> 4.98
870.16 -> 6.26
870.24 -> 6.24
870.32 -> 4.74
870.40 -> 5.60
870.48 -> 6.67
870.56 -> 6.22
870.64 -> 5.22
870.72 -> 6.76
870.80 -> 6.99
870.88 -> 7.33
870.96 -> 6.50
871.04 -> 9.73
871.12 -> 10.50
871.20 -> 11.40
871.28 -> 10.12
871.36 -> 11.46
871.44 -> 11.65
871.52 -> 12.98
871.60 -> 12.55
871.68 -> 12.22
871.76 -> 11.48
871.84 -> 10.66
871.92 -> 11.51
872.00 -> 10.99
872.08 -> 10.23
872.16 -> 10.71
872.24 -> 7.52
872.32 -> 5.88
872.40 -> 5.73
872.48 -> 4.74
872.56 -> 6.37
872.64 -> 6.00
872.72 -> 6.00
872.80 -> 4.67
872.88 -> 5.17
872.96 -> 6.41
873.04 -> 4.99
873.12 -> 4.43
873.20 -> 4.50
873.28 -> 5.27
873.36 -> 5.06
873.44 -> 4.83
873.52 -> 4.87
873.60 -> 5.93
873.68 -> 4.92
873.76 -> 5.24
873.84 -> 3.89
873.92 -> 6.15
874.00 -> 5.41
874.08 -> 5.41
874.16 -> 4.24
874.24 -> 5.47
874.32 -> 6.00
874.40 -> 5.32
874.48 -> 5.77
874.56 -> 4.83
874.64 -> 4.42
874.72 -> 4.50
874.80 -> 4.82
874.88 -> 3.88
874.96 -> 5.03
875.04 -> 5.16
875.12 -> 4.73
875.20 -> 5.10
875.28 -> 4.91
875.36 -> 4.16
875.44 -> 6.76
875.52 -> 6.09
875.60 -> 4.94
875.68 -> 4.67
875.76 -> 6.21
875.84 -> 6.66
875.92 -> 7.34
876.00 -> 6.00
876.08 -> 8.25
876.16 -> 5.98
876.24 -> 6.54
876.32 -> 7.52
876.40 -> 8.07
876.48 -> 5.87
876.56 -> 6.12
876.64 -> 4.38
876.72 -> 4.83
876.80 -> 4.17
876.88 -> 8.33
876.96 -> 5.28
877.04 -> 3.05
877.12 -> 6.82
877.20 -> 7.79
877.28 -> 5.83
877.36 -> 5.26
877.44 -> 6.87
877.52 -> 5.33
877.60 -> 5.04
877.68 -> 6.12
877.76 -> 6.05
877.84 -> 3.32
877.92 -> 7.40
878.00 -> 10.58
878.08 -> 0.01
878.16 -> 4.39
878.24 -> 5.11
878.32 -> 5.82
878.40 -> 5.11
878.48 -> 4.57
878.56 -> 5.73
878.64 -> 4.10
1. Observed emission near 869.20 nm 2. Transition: H-alpha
